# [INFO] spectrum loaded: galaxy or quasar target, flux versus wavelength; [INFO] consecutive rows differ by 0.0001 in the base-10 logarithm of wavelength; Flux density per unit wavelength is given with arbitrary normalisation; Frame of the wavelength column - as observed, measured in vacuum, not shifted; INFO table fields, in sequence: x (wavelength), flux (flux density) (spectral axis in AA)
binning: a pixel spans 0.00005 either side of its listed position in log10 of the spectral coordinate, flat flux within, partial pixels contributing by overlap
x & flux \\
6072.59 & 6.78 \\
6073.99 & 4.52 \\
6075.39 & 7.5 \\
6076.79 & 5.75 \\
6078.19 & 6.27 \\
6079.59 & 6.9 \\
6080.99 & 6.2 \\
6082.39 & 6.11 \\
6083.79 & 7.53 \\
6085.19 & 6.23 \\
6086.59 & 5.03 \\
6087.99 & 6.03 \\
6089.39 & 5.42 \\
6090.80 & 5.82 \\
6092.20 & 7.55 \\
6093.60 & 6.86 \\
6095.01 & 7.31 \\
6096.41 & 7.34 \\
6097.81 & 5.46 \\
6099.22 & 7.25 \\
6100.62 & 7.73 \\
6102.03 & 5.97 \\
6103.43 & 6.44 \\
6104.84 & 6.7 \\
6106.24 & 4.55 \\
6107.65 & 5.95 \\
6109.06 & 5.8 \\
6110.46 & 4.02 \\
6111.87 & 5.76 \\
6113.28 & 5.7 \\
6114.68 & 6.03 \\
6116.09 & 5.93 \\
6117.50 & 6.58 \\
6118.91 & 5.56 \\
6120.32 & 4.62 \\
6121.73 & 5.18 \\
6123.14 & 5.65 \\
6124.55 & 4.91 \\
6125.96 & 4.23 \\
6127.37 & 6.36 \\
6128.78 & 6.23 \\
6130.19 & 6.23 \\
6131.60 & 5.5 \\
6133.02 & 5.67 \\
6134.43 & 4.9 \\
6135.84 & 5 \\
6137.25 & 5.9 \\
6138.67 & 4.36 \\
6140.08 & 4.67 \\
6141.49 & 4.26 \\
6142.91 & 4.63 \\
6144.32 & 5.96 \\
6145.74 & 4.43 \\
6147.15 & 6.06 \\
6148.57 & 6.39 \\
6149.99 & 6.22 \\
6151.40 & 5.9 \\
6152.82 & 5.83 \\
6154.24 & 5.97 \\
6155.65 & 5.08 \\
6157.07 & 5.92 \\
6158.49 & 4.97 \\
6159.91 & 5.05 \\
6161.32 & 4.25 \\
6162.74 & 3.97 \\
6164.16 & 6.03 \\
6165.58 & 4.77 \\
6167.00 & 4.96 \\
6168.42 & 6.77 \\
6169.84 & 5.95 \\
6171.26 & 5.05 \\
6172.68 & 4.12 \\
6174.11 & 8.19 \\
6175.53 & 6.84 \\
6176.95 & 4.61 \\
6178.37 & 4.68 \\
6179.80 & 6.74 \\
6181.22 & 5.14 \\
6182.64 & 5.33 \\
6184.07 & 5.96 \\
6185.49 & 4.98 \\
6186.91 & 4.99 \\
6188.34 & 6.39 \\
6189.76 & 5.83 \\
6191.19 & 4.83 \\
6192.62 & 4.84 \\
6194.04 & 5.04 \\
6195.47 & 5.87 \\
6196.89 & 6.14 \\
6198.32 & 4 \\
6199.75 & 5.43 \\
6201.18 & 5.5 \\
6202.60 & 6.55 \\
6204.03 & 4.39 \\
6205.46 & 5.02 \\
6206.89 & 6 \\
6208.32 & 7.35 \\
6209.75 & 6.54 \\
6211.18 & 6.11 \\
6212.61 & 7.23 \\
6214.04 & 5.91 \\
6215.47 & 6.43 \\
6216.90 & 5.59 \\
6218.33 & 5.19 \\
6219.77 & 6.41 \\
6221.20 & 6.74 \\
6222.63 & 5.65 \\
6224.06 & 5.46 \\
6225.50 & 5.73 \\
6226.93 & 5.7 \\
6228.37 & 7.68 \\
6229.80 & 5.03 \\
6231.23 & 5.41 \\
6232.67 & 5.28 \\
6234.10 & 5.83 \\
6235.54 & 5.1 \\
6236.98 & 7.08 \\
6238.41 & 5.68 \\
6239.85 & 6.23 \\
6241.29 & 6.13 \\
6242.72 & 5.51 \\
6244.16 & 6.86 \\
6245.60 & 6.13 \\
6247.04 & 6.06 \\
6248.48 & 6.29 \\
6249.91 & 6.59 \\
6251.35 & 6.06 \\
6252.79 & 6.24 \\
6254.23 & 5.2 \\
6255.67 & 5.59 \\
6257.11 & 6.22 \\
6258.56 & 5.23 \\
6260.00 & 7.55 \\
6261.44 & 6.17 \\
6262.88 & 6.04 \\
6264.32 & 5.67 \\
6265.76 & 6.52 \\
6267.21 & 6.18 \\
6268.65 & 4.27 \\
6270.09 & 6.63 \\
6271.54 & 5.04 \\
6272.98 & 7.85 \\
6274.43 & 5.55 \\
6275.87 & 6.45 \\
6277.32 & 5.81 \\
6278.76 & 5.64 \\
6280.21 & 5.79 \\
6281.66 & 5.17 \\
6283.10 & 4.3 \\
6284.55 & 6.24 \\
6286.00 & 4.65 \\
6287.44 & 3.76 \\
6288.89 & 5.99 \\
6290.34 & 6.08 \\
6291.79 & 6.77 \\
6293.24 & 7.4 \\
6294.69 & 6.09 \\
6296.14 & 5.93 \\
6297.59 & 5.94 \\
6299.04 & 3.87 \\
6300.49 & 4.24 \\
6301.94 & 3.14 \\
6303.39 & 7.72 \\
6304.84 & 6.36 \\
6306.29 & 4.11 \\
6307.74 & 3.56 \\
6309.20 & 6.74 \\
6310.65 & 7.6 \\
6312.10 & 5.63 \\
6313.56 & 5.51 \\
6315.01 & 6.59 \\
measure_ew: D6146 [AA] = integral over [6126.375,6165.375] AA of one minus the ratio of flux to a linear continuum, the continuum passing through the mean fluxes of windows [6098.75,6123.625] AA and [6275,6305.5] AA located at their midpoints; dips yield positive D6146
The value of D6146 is 2.79 AA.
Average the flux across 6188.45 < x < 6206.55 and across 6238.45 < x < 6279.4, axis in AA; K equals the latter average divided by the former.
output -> 1.13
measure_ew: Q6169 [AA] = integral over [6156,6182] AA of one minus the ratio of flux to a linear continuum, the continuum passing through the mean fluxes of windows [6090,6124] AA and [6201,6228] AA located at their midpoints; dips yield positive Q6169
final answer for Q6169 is 2.5 AA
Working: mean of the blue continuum 6.06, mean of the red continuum 6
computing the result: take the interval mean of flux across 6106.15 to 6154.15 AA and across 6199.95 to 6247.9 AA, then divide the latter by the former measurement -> 1.1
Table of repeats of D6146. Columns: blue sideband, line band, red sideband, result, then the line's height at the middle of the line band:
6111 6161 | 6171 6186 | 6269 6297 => -0.2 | 5.57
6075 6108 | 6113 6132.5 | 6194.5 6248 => 2.1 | 6.29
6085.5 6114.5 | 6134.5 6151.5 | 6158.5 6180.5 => 1.3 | 5.71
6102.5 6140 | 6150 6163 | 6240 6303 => 0.6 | 5.58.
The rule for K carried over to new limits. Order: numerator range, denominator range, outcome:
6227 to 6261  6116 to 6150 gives 1.12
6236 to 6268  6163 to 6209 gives 1.10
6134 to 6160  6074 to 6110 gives 0.84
